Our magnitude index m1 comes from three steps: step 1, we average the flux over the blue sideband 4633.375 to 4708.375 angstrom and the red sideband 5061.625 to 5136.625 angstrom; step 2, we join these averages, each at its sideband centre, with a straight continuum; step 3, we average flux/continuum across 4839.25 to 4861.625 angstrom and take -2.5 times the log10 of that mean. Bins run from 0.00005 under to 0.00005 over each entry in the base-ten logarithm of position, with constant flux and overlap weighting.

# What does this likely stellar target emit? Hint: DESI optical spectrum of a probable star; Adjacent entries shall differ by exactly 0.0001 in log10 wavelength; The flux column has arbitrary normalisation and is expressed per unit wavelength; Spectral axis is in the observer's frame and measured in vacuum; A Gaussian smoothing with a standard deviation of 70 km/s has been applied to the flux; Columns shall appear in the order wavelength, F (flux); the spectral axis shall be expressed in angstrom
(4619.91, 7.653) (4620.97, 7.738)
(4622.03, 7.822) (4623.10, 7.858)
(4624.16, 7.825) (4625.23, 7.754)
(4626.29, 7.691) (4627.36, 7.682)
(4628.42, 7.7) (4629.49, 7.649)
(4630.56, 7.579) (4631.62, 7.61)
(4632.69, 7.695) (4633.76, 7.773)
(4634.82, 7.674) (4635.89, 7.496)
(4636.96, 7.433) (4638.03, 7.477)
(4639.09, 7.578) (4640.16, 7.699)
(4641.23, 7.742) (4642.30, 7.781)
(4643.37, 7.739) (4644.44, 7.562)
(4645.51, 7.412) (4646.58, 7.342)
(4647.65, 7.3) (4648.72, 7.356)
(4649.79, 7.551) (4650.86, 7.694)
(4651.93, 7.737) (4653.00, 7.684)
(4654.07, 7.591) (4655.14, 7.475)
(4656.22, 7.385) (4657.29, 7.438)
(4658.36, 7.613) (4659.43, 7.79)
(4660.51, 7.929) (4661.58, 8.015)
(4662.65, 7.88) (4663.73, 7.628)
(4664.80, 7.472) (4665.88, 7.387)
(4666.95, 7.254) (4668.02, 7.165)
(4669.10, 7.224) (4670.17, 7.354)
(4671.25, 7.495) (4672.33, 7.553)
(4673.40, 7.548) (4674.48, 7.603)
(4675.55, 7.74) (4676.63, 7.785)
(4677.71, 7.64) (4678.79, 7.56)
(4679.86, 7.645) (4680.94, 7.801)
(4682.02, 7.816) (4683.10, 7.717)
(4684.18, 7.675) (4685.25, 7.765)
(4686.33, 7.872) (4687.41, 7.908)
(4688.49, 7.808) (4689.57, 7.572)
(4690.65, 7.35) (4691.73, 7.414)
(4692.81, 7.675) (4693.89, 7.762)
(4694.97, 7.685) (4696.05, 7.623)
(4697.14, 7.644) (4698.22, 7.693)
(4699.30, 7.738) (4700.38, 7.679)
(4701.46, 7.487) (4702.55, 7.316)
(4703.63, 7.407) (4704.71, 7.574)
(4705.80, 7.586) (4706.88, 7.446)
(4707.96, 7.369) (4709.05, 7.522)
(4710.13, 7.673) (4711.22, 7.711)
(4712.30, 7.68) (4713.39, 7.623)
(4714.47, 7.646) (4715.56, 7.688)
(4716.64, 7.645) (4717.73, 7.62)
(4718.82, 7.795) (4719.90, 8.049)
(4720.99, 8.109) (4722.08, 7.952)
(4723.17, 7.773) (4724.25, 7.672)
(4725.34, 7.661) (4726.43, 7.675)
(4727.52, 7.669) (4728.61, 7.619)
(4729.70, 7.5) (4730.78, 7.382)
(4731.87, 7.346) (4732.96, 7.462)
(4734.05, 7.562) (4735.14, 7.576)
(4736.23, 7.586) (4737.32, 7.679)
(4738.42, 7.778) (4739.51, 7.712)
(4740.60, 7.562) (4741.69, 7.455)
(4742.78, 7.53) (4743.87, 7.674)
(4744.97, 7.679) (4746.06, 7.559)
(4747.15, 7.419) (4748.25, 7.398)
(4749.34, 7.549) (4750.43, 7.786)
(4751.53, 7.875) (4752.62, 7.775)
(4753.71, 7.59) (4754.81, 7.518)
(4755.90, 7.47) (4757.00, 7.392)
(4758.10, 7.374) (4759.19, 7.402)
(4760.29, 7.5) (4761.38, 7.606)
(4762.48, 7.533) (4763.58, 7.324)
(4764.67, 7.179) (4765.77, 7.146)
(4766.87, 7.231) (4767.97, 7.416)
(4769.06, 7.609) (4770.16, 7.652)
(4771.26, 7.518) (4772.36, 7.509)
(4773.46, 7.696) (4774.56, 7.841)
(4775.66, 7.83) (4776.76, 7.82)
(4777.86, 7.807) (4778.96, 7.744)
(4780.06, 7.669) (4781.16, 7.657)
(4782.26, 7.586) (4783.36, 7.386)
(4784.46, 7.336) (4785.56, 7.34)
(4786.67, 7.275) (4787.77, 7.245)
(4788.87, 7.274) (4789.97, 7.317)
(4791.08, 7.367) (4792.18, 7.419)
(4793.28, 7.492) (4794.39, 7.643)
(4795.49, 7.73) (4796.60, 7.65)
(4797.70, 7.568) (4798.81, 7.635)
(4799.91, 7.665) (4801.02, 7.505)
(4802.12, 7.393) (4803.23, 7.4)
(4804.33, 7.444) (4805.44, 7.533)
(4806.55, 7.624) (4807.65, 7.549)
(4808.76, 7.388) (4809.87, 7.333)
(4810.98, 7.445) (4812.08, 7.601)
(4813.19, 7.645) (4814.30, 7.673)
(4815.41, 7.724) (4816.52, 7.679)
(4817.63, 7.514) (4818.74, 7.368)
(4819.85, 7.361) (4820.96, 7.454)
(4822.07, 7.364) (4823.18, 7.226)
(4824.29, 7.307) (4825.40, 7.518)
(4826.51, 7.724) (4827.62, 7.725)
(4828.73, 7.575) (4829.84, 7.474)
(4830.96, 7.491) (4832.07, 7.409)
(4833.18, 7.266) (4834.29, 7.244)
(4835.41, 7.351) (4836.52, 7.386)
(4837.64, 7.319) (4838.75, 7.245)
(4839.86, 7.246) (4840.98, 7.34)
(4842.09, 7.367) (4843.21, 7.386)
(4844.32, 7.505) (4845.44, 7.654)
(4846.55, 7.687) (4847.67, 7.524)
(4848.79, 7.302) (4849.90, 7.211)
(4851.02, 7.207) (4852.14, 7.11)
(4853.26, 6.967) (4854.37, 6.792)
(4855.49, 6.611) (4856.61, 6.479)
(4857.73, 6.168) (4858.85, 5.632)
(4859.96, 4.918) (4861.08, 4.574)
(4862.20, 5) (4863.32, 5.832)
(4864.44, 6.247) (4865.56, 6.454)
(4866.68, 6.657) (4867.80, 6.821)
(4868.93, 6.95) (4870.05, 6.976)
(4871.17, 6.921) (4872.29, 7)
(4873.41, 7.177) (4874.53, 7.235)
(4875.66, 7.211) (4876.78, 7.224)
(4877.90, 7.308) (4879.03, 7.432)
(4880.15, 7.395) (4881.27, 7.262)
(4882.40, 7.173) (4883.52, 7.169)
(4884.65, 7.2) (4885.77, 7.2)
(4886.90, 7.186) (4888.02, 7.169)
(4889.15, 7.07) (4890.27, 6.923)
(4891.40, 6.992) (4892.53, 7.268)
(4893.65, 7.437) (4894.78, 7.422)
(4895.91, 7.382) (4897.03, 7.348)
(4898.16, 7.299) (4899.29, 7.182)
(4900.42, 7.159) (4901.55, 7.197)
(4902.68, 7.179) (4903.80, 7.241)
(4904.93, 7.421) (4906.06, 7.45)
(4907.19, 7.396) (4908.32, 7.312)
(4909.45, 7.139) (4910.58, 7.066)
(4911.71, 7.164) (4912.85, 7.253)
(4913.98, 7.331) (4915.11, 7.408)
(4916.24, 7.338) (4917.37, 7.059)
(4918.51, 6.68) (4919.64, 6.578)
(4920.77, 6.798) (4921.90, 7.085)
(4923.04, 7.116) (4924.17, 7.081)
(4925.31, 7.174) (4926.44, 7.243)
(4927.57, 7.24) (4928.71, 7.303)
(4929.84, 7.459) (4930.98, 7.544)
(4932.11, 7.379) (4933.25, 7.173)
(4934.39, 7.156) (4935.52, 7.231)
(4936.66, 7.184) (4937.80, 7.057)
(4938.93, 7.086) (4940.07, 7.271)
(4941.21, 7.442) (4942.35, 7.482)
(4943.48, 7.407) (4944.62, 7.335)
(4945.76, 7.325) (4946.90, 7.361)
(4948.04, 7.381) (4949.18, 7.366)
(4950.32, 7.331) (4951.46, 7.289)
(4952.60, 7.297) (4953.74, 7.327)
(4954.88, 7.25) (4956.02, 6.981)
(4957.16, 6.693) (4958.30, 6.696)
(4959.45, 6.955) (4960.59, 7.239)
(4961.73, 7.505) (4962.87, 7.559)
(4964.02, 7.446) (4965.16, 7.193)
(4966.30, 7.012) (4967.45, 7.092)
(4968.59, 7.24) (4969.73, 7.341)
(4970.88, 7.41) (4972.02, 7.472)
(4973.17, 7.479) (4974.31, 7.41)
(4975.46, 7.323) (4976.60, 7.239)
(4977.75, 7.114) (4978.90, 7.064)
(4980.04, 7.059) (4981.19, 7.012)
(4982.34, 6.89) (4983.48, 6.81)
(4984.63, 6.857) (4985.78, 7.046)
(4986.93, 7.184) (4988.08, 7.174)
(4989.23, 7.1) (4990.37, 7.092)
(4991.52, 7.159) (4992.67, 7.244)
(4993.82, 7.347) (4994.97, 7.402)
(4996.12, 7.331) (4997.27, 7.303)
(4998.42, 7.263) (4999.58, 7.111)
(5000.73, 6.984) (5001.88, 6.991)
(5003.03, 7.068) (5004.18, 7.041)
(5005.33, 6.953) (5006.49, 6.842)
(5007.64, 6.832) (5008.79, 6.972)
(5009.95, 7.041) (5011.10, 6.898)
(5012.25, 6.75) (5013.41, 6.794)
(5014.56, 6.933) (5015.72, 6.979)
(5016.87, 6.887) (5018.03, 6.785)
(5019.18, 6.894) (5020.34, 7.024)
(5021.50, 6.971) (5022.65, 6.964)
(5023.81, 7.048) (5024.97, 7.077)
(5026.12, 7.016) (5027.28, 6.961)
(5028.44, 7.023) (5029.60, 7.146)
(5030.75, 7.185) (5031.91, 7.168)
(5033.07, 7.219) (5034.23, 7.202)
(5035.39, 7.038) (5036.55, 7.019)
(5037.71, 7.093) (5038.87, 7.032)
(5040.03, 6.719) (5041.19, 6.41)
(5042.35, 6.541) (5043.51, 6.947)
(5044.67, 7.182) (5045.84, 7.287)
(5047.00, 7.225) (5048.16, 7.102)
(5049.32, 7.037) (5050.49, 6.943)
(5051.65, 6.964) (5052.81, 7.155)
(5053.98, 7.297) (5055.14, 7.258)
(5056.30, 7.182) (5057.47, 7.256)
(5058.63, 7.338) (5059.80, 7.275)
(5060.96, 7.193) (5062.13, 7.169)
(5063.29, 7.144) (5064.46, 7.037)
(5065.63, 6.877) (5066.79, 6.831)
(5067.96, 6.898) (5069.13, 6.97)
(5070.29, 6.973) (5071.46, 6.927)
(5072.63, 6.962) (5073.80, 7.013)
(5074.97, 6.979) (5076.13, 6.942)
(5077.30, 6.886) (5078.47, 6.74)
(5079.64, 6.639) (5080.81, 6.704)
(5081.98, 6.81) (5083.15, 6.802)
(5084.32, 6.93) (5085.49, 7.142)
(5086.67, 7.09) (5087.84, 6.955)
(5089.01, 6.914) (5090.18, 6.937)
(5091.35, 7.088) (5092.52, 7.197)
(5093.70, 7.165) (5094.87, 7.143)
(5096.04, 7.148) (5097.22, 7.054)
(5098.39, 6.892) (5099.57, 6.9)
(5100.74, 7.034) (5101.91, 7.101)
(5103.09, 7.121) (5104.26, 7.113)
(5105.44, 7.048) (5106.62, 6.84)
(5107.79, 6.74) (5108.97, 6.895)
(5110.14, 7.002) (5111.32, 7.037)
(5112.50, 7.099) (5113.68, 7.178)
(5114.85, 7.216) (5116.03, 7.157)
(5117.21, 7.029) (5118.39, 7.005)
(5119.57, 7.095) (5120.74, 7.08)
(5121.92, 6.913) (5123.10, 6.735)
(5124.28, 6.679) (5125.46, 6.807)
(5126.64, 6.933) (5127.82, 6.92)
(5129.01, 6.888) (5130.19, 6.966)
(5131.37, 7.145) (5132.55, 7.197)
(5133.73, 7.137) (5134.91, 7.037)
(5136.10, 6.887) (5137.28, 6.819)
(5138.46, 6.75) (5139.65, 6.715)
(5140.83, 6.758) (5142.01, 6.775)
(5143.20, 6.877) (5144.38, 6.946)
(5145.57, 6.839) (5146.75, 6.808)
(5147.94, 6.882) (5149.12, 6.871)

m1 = 0.08 mag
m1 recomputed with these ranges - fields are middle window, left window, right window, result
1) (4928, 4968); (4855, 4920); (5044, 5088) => -0.04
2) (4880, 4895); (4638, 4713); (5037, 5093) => 0.01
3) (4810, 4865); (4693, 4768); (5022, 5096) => 0.05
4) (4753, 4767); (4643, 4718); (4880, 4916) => 0.01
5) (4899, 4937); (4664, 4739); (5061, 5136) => 0.01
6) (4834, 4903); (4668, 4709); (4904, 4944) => 0.05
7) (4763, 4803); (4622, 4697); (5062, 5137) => -0.01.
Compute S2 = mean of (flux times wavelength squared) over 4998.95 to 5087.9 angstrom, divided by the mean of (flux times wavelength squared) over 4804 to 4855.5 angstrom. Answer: 1.0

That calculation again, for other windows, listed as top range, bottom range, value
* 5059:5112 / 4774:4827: 1.04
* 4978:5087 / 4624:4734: 1.07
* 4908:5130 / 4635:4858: 1.05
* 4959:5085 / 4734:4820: 1.04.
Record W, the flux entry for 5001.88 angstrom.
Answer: 6.991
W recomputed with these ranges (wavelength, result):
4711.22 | 7.711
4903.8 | 7.241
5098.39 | 6.892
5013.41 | 6.794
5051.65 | 6.964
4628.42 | 7.7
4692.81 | 7.675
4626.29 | 7.691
